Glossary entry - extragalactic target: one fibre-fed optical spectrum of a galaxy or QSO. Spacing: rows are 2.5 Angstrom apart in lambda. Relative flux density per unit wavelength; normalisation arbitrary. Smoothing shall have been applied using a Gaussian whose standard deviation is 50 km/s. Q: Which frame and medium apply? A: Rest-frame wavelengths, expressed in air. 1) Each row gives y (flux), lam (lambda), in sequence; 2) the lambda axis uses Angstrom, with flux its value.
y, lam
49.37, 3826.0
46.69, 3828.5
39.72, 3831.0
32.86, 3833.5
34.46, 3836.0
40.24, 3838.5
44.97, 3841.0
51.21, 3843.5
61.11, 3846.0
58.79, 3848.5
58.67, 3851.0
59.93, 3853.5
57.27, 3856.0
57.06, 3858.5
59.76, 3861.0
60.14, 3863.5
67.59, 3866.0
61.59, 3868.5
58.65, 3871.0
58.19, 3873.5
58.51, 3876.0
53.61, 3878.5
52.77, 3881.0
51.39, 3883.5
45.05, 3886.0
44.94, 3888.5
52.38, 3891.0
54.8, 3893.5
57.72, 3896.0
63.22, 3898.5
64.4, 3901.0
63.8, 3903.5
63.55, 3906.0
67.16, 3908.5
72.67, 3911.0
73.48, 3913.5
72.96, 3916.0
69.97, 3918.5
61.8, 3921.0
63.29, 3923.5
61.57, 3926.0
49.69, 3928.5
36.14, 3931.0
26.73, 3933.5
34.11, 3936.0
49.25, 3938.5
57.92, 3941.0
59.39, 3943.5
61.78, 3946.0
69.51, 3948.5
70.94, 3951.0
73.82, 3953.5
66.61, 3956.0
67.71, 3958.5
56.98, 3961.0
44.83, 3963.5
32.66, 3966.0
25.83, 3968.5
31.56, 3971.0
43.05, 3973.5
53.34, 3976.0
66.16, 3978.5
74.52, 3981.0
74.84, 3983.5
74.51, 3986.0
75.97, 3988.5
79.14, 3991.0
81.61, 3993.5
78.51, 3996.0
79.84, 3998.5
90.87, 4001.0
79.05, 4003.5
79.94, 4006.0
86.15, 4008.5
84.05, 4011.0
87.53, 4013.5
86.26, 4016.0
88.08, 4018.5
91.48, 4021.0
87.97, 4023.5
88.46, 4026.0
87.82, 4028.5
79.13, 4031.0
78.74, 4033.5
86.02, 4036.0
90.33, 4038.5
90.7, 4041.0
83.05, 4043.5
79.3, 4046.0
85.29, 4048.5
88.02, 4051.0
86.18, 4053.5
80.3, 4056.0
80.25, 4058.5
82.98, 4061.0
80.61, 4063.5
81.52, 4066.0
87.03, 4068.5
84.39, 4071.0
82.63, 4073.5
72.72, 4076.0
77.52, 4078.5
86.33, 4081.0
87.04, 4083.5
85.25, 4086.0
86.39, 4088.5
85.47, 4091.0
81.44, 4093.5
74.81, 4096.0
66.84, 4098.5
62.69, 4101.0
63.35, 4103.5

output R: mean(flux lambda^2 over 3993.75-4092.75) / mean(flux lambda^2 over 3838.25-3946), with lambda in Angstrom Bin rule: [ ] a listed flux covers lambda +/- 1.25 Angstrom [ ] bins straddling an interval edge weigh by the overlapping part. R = 1.60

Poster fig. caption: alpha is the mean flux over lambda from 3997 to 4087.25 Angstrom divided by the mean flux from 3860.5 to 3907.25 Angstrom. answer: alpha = 1.47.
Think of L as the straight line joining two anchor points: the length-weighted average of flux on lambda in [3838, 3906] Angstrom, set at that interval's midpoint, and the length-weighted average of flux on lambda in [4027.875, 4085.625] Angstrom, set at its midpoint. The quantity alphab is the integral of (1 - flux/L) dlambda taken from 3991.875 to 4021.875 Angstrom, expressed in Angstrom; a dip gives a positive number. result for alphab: -3.2 Angstrom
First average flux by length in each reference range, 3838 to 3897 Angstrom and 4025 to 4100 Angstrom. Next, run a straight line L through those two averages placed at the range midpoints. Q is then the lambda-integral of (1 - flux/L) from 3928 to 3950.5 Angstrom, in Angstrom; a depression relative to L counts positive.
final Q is 5.35 Angstrom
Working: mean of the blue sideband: 55.4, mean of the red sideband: 82.8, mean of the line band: 50.1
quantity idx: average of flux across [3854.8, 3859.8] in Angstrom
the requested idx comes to 57.2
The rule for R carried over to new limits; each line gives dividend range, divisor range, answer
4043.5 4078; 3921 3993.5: 1.52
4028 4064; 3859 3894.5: 1.64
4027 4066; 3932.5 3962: 1.51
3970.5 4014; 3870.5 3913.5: 1.33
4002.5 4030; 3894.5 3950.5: 1.52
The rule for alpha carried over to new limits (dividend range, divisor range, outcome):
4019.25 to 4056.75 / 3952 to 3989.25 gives 1.49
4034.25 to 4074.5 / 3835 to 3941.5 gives 1.50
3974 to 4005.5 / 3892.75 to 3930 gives 1.17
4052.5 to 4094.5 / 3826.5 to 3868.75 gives 1.59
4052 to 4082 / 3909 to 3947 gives 1.44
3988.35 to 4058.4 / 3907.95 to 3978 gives 1.52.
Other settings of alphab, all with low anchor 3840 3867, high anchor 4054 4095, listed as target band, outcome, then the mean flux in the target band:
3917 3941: 5.54 Angstrom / 50.9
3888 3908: 1.27 Angstrom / 58.9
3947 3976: 6.90 Angstrom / 53.1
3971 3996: 1.64 Angstrom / 67.8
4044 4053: -0.51 Angstrom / 84.3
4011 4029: -2.69 Angstrom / 88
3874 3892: 2.84 Angstrom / 51.5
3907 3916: -0.94 Angstrom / 71.2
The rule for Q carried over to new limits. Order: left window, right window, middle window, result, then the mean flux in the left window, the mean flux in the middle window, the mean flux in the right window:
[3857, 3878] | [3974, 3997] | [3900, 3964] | 6.08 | 59.9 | 60.2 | 72.1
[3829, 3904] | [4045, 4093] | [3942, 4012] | 3.69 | 54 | 66.4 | 83.1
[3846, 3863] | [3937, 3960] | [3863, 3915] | 1.10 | 58.8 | 59.4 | 63.7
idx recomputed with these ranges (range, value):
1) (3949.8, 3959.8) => 69.7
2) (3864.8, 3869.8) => 64.5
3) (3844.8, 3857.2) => 59.2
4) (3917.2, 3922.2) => 66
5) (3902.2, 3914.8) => 68.1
